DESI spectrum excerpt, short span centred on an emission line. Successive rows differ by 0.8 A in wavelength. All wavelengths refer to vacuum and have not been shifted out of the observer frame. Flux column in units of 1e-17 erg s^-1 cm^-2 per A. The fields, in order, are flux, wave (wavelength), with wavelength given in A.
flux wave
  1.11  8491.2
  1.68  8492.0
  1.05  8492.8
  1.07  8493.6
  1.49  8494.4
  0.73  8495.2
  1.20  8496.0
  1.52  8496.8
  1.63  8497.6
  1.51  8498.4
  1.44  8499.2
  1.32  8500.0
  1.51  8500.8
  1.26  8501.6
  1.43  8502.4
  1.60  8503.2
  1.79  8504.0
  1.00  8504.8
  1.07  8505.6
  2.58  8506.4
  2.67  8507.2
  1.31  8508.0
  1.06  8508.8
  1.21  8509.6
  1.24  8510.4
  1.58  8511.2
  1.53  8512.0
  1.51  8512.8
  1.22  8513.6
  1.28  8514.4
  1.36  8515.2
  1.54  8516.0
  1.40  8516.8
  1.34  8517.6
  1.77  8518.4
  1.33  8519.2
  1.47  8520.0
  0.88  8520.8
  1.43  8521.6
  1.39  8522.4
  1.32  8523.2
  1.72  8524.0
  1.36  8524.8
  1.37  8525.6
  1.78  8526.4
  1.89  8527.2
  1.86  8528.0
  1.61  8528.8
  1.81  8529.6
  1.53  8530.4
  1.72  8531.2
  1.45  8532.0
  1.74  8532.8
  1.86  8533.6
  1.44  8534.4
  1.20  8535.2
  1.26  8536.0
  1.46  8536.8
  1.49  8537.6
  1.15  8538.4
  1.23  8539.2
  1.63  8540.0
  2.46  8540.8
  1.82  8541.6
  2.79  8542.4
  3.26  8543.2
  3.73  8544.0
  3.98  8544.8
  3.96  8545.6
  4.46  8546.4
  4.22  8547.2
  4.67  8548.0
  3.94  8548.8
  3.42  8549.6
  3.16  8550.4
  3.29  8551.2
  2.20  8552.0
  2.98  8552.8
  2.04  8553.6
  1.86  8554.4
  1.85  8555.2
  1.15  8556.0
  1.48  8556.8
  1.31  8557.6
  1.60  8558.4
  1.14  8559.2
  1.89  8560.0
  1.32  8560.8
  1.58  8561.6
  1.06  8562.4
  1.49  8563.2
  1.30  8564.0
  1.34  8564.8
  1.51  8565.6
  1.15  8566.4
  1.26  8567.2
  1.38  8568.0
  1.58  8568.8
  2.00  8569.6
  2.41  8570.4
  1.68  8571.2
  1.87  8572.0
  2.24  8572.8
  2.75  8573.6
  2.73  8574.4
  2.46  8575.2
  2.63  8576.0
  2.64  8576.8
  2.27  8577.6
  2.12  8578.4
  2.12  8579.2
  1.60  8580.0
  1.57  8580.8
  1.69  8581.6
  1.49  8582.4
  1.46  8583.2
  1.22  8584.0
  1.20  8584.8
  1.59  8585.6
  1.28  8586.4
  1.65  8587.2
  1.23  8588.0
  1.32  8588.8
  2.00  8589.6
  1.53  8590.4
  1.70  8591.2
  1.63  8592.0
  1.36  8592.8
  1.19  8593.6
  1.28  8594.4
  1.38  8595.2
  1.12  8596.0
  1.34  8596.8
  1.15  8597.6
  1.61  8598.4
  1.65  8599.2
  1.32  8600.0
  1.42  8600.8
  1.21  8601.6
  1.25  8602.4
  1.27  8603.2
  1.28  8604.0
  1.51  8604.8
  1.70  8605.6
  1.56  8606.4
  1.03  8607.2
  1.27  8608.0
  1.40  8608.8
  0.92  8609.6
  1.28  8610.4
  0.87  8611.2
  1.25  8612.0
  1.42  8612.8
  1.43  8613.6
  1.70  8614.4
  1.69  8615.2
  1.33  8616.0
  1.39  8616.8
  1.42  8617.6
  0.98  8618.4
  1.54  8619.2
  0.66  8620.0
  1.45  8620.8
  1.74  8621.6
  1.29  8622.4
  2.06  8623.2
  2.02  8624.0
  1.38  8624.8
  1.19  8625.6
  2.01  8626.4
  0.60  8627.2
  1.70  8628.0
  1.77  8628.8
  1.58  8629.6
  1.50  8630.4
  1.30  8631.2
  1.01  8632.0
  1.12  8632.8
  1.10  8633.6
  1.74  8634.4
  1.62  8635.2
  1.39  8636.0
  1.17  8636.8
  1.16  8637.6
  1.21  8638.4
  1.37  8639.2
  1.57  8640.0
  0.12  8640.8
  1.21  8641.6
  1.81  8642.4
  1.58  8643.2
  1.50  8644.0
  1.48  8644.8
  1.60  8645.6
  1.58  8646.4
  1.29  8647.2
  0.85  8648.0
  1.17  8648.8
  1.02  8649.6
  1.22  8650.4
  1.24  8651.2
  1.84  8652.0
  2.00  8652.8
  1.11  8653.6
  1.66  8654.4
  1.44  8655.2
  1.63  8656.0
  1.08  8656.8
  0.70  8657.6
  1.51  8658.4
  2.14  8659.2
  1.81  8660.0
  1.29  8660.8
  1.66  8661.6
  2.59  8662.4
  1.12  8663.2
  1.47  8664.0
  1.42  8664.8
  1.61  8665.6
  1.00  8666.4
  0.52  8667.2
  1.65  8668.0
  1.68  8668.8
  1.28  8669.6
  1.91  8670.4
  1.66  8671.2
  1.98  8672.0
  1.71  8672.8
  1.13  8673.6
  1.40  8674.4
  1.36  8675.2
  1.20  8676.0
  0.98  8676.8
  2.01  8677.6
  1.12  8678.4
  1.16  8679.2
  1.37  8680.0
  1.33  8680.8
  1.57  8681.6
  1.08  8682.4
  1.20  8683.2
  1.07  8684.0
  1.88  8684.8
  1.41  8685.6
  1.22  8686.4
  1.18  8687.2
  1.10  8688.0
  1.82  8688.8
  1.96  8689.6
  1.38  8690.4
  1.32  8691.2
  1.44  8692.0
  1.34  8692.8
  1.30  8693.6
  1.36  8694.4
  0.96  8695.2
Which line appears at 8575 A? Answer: [N II]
